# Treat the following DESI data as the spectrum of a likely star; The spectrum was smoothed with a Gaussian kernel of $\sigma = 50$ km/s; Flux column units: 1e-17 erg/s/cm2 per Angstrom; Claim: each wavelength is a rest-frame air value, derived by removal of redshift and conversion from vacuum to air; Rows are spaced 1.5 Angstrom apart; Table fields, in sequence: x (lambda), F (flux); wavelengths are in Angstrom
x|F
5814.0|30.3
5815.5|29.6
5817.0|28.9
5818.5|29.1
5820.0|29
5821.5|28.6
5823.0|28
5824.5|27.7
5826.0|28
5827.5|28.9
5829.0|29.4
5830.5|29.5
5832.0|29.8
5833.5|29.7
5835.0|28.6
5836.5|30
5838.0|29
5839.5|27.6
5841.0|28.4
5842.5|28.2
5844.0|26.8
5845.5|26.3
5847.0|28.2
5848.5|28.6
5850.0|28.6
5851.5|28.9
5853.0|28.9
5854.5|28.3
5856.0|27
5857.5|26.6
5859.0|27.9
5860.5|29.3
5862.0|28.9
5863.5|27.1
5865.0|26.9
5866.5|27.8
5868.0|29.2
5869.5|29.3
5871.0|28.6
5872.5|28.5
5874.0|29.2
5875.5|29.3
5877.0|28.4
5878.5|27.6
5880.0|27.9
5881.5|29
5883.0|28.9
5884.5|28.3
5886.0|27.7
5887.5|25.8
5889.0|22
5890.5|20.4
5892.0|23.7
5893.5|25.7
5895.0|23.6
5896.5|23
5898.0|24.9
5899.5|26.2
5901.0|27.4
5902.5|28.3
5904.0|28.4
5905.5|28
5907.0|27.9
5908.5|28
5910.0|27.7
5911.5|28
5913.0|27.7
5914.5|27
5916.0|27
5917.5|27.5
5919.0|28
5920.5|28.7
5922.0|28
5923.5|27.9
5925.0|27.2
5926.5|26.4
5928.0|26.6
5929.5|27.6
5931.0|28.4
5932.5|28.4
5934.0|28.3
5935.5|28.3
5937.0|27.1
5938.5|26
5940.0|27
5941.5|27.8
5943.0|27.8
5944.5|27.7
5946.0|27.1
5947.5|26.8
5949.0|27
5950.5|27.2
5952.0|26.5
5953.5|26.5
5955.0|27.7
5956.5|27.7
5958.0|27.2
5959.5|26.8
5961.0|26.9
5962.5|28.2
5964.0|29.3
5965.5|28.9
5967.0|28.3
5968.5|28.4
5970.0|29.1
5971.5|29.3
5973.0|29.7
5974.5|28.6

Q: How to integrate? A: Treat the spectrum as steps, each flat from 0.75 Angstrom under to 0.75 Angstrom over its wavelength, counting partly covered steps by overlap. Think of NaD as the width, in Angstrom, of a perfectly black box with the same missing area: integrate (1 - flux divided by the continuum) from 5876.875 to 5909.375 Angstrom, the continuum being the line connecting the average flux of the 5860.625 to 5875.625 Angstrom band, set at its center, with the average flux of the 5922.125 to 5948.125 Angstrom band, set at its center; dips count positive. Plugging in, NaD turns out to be 2.0 Angstrom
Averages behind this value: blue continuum 28.5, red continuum 27.5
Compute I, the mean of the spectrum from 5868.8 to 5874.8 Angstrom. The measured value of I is 28.9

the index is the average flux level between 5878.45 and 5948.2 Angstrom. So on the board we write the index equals 27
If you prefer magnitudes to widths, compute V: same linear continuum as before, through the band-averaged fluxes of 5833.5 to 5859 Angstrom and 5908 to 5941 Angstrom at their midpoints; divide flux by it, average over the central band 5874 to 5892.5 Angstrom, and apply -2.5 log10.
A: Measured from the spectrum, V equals 0.05 mag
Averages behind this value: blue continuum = 28.2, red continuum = 27.6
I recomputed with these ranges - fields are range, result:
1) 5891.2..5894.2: 24.6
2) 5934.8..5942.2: 27.2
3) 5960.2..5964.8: 28.1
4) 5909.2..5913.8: 27.8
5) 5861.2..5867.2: 27.7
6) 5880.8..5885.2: 28.7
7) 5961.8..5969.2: 28.6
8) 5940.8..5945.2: 27.8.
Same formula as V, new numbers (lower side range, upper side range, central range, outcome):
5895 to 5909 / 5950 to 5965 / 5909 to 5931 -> -0.02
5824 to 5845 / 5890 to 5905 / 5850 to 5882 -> -0.05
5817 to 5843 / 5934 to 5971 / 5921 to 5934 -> 0.01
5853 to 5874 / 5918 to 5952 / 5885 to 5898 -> 0.16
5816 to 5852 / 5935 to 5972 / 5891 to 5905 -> 0.10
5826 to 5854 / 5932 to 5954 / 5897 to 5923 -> 0.01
